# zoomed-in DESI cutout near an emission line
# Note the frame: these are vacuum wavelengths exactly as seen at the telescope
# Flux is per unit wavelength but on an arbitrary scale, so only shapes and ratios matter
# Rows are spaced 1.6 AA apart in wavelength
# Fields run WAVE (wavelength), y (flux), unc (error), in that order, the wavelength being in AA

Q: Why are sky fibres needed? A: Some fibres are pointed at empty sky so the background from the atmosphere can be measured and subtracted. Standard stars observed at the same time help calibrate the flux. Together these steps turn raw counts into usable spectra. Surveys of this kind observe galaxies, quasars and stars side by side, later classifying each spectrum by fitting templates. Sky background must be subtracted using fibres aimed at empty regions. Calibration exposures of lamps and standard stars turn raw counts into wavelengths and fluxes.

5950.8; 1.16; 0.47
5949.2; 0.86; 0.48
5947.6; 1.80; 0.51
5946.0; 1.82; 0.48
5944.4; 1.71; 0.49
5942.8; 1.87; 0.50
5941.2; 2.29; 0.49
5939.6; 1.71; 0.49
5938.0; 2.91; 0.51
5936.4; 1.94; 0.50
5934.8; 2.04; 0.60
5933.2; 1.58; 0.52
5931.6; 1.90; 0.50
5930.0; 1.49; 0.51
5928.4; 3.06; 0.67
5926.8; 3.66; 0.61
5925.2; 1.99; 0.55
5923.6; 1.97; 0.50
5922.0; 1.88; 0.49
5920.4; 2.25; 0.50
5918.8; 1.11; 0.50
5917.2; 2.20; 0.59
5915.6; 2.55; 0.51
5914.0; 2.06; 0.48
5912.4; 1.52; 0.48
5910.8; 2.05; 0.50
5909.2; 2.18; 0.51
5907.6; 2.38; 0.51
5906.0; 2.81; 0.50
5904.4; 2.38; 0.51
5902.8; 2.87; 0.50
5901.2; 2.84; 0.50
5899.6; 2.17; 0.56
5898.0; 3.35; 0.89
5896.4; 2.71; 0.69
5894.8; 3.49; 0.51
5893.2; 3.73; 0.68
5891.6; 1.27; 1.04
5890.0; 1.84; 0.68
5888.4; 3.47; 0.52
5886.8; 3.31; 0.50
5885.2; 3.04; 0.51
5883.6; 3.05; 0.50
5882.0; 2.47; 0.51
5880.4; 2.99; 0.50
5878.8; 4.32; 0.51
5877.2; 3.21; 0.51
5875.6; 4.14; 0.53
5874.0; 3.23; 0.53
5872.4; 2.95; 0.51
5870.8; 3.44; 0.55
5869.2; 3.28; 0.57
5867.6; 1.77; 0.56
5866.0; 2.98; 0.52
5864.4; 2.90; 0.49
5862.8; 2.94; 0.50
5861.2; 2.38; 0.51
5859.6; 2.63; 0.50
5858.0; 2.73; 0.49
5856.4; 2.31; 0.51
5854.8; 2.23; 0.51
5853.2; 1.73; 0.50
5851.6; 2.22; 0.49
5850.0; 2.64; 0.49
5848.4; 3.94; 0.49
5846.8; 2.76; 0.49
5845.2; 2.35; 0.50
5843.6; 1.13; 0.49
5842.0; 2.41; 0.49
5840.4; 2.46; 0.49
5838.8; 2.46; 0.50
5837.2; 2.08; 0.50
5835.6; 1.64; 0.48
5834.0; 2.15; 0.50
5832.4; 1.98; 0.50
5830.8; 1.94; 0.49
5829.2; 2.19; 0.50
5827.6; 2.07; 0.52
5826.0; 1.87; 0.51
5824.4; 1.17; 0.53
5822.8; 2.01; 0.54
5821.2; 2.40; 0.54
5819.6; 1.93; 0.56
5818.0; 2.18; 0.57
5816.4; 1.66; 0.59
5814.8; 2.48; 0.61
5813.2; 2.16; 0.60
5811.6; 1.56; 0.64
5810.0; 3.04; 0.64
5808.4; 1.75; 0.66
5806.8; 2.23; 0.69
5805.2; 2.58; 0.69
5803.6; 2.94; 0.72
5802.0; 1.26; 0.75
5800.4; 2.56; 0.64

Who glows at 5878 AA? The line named Mg II 2798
